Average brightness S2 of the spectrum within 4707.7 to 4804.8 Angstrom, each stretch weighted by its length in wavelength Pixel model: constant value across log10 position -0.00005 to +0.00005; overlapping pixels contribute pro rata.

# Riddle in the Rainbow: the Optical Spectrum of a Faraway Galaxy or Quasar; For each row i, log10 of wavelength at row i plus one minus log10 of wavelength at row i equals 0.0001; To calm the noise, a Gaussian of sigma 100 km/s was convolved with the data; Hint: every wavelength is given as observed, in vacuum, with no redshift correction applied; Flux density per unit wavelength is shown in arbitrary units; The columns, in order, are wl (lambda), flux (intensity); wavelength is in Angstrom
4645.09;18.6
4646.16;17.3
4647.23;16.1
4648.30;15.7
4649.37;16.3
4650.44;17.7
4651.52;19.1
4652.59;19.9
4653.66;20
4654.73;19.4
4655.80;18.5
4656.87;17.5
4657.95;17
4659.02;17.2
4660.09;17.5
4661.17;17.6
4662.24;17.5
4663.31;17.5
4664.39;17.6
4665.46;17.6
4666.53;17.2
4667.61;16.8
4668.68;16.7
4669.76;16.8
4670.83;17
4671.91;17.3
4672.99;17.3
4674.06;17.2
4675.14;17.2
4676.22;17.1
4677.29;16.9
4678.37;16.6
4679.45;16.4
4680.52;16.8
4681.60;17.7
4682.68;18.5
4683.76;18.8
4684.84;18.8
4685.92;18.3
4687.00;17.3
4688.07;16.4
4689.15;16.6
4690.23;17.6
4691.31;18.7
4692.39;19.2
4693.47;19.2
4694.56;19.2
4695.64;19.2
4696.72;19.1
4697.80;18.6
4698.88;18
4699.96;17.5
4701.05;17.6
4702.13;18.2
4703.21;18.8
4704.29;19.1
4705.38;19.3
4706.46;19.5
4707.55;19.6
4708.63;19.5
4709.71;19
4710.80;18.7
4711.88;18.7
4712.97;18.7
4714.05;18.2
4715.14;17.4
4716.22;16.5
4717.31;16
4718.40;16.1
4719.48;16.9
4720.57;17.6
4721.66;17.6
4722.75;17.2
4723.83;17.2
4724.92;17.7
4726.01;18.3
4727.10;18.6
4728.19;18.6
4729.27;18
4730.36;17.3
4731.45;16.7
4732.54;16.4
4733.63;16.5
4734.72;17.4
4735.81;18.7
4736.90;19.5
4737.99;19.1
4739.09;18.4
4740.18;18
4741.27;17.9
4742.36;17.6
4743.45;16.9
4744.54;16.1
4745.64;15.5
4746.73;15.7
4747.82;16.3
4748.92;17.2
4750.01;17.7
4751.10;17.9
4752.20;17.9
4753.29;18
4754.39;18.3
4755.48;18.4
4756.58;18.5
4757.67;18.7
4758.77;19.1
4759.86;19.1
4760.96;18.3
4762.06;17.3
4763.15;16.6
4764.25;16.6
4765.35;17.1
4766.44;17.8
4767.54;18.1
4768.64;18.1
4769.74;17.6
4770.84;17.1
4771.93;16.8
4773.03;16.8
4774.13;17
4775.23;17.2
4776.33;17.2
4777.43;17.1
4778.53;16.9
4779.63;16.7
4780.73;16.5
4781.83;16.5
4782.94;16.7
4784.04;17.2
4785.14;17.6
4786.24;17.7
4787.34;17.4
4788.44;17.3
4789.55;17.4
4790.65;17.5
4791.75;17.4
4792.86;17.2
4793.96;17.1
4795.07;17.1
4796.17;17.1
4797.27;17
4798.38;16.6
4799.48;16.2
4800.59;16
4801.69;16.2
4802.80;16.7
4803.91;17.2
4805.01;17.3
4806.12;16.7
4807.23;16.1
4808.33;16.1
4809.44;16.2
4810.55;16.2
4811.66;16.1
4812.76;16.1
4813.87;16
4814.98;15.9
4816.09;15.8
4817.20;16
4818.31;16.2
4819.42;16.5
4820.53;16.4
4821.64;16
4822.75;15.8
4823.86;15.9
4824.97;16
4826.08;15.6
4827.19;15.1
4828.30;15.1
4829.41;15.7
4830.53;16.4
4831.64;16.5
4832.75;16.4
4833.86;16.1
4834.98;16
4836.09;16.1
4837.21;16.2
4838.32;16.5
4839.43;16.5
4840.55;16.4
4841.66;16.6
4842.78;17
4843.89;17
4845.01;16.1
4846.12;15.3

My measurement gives 17.5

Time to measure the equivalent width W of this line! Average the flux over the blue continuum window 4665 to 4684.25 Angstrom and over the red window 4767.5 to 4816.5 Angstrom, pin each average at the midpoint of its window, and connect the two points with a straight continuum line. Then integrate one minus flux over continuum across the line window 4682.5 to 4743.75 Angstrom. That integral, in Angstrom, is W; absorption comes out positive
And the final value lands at -3.5 Angstrom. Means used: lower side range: 17.2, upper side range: 16.8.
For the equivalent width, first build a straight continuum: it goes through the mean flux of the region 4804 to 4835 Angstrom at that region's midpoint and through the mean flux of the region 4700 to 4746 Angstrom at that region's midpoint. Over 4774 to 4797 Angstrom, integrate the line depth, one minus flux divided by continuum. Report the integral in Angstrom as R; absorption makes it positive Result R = -0.6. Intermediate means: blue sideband 17.9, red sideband 16.1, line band 17.1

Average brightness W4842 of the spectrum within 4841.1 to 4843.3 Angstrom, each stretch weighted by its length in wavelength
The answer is 16.8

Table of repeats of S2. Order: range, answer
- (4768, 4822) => 16.8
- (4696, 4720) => 18.2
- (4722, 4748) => 17.5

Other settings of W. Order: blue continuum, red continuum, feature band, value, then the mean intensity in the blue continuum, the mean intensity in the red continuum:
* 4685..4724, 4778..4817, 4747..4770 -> -0.7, 18.1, 16.7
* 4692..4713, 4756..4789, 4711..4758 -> 1.5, 18.8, 17.4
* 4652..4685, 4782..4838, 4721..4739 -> -0.7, 17.6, 16.5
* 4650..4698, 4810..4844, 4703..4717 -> -1.0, 17.8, 16.1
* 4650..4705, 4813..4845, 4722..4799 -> -2.5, 17.9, 16.1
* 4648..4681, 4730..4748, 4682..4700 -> -0.9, 17.5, 17.3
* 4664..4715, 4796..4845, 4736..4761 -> -0.9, 18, 16.3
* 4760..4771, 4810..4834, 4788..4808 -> -0.3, 17.5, 16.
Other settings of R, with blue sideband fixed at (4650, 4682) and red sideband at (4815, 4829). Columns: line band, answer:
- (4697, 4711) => -1.3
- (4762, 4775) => -0.6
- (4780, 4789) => -0.5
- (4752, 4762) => -1.1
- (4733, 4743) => -0.8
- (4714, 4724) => 0.0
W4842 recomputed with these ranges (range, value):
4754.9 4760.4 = 18.8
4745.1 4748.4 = 15.8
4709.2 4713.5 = 18.7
